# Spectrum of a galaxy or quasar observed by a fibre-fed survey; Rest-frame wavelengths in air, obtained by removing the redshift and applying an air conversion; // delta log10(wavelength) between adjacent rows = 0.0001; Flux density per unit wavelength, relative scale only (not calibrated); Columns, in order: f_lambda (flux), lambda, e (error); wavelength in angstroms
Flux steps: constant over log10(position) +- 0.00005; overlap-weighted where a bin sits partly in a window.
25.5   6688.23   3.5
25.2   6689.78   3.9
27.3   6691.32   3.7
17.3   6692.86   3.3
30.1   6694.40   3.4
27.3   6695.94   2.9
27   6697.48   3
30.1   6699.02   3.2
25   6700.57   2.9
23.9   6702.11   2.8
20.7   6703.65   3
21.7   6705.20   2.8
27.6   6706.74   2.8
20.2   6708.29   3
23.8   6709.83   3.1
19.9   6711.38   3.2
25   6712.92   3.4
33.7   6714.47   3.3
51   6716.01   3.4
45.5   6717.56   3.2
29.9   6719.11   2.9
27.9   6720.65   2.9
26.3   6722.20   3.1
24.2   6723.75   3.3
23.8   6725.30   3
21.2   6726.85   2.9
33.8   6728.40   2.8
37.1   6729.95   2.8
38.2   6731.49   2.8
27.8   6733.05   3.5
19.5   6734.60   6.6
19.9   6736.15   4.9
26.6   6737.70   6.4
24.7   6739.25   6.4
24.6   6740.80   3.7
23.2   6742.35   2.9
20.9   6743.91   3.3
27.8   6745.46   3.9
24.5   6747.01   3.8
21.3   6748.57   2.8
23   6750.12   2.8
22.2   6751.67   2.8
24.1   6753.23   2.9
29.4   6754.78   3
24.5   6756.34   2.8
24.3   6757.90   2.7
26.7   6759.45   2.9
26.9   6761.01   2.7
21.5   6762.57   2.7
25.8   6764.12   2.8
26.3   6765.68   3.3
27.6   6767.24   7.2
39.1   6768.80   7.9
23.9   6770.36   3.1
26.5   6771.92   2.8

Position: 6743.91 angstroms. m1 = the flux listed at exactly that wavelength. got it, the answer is 20.9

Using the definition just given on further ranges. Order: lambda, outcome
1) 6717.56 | 45.5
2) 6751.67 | 22.2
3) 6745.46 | 27.8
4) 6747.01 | 24.5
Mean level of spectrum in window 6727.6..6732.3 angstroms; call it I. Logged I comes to 36.2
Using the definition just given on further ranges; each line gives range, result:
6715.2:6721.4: 38.6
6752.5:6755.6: 26.8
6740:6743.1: 23.9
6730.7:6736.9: 26.4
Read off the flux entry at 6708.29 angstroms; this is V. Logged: 20.2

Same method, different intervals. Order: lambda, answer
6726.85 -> 21.2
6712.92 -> 25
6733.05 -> 27.8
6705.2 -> 21.7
